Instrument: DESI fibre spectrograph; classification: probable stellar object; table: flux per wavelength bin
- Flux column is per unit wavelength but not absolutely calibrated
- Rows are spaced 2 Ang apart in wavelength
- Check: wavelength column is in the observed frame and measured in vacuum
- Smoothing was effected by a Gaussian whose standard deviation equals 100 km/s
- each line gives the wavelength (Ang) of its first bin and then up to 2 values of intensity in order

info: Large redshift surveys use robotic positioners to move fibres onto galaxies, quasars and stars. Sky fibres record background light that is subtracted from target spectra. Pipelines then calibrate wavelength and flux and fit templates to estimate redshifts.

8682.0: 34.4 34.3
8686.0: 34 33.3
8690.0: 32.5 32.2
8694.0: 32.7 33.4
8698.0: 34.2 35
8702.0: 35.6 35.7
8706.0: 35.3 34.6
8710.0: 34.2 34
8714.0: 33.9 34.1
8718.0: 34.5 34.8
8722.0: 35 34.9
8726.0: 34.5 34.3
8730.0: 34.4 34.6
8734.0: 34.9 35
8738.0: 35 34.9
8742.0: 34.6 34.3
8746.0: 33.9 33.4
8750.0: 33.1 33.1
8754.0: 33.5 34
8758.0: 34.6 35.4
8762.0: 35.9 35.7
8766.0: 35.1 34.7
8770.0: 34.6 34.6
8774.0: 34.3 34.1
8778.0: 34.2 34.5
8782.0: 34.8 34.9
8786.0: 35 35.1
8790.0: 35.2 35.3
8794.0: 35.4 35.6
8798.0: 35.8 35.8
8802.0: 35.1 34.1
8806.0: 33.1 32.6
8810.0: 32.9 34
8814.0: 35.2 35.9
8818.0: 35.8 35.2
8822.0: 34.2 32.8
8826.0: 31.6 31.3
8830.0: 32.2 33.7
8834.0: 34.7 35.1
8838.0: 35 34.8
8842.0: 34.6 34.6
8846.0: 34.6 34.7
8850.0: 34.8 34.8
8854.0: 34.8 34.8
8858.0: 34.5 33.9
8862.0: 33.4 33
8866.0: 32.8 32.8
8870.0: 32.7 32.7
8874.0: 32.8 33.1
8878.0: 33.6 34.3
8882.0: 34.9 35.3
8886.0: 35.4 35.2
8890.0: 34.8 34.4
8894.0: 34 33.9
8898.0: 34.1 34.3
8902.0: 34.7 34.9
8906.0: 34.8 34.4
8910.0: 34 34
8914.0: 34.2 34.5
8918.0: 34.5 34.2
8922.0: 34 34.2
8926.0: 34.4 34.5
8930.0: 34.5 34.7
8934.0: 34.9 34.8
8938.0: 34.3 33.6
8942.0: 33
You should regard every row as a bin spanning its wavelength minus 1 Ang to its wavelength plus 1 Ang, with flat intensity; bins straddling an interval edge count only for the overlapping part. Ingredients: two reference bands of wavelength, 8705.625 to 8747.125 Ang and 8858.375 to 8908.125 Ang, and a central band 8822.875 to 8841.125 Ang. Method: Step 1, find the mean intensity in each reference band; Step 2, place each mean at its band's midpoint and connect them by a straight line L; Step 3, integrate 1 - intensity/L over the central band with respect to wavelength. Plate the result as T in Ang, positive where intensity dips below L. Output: 0.4 Ang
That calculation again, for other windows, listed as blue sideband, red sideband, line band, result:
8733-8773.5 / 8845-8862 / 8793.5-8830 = 0.4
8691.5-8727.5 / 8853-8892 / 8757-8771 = -0.4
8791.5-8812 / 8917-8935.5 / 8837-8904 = 0.6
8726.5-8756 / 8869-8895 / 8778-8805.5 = -0.7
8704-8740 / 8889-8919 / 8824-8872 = 0.9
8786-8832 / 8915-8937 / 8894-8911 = 0.0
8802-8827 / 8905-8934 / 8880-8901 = -0.2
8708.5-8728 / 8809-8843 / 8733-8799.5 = -0.8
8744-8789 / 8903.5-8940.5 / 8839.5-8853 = -0.1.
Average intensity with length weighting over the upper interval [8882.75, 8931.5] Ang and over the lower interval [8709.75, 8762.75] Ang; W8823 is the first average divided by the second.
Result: 1.00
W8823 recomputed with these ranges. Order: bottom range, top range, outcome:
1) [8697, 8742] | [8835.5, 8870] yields 0.99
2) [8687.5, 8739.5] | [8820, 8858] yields 0.99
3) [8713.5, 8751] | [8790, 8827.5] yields 1.00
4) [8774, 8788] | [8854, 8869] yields 0.97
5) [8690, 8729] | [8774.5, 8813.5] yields 1.01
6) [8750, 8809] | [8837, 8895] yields 0.99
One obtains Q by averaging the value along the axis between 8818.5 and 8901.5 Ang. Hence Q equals 34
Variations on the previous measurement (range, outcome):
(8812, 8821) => 35.4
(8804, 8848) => 34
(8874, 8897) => 34.4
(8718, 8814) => 34.6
